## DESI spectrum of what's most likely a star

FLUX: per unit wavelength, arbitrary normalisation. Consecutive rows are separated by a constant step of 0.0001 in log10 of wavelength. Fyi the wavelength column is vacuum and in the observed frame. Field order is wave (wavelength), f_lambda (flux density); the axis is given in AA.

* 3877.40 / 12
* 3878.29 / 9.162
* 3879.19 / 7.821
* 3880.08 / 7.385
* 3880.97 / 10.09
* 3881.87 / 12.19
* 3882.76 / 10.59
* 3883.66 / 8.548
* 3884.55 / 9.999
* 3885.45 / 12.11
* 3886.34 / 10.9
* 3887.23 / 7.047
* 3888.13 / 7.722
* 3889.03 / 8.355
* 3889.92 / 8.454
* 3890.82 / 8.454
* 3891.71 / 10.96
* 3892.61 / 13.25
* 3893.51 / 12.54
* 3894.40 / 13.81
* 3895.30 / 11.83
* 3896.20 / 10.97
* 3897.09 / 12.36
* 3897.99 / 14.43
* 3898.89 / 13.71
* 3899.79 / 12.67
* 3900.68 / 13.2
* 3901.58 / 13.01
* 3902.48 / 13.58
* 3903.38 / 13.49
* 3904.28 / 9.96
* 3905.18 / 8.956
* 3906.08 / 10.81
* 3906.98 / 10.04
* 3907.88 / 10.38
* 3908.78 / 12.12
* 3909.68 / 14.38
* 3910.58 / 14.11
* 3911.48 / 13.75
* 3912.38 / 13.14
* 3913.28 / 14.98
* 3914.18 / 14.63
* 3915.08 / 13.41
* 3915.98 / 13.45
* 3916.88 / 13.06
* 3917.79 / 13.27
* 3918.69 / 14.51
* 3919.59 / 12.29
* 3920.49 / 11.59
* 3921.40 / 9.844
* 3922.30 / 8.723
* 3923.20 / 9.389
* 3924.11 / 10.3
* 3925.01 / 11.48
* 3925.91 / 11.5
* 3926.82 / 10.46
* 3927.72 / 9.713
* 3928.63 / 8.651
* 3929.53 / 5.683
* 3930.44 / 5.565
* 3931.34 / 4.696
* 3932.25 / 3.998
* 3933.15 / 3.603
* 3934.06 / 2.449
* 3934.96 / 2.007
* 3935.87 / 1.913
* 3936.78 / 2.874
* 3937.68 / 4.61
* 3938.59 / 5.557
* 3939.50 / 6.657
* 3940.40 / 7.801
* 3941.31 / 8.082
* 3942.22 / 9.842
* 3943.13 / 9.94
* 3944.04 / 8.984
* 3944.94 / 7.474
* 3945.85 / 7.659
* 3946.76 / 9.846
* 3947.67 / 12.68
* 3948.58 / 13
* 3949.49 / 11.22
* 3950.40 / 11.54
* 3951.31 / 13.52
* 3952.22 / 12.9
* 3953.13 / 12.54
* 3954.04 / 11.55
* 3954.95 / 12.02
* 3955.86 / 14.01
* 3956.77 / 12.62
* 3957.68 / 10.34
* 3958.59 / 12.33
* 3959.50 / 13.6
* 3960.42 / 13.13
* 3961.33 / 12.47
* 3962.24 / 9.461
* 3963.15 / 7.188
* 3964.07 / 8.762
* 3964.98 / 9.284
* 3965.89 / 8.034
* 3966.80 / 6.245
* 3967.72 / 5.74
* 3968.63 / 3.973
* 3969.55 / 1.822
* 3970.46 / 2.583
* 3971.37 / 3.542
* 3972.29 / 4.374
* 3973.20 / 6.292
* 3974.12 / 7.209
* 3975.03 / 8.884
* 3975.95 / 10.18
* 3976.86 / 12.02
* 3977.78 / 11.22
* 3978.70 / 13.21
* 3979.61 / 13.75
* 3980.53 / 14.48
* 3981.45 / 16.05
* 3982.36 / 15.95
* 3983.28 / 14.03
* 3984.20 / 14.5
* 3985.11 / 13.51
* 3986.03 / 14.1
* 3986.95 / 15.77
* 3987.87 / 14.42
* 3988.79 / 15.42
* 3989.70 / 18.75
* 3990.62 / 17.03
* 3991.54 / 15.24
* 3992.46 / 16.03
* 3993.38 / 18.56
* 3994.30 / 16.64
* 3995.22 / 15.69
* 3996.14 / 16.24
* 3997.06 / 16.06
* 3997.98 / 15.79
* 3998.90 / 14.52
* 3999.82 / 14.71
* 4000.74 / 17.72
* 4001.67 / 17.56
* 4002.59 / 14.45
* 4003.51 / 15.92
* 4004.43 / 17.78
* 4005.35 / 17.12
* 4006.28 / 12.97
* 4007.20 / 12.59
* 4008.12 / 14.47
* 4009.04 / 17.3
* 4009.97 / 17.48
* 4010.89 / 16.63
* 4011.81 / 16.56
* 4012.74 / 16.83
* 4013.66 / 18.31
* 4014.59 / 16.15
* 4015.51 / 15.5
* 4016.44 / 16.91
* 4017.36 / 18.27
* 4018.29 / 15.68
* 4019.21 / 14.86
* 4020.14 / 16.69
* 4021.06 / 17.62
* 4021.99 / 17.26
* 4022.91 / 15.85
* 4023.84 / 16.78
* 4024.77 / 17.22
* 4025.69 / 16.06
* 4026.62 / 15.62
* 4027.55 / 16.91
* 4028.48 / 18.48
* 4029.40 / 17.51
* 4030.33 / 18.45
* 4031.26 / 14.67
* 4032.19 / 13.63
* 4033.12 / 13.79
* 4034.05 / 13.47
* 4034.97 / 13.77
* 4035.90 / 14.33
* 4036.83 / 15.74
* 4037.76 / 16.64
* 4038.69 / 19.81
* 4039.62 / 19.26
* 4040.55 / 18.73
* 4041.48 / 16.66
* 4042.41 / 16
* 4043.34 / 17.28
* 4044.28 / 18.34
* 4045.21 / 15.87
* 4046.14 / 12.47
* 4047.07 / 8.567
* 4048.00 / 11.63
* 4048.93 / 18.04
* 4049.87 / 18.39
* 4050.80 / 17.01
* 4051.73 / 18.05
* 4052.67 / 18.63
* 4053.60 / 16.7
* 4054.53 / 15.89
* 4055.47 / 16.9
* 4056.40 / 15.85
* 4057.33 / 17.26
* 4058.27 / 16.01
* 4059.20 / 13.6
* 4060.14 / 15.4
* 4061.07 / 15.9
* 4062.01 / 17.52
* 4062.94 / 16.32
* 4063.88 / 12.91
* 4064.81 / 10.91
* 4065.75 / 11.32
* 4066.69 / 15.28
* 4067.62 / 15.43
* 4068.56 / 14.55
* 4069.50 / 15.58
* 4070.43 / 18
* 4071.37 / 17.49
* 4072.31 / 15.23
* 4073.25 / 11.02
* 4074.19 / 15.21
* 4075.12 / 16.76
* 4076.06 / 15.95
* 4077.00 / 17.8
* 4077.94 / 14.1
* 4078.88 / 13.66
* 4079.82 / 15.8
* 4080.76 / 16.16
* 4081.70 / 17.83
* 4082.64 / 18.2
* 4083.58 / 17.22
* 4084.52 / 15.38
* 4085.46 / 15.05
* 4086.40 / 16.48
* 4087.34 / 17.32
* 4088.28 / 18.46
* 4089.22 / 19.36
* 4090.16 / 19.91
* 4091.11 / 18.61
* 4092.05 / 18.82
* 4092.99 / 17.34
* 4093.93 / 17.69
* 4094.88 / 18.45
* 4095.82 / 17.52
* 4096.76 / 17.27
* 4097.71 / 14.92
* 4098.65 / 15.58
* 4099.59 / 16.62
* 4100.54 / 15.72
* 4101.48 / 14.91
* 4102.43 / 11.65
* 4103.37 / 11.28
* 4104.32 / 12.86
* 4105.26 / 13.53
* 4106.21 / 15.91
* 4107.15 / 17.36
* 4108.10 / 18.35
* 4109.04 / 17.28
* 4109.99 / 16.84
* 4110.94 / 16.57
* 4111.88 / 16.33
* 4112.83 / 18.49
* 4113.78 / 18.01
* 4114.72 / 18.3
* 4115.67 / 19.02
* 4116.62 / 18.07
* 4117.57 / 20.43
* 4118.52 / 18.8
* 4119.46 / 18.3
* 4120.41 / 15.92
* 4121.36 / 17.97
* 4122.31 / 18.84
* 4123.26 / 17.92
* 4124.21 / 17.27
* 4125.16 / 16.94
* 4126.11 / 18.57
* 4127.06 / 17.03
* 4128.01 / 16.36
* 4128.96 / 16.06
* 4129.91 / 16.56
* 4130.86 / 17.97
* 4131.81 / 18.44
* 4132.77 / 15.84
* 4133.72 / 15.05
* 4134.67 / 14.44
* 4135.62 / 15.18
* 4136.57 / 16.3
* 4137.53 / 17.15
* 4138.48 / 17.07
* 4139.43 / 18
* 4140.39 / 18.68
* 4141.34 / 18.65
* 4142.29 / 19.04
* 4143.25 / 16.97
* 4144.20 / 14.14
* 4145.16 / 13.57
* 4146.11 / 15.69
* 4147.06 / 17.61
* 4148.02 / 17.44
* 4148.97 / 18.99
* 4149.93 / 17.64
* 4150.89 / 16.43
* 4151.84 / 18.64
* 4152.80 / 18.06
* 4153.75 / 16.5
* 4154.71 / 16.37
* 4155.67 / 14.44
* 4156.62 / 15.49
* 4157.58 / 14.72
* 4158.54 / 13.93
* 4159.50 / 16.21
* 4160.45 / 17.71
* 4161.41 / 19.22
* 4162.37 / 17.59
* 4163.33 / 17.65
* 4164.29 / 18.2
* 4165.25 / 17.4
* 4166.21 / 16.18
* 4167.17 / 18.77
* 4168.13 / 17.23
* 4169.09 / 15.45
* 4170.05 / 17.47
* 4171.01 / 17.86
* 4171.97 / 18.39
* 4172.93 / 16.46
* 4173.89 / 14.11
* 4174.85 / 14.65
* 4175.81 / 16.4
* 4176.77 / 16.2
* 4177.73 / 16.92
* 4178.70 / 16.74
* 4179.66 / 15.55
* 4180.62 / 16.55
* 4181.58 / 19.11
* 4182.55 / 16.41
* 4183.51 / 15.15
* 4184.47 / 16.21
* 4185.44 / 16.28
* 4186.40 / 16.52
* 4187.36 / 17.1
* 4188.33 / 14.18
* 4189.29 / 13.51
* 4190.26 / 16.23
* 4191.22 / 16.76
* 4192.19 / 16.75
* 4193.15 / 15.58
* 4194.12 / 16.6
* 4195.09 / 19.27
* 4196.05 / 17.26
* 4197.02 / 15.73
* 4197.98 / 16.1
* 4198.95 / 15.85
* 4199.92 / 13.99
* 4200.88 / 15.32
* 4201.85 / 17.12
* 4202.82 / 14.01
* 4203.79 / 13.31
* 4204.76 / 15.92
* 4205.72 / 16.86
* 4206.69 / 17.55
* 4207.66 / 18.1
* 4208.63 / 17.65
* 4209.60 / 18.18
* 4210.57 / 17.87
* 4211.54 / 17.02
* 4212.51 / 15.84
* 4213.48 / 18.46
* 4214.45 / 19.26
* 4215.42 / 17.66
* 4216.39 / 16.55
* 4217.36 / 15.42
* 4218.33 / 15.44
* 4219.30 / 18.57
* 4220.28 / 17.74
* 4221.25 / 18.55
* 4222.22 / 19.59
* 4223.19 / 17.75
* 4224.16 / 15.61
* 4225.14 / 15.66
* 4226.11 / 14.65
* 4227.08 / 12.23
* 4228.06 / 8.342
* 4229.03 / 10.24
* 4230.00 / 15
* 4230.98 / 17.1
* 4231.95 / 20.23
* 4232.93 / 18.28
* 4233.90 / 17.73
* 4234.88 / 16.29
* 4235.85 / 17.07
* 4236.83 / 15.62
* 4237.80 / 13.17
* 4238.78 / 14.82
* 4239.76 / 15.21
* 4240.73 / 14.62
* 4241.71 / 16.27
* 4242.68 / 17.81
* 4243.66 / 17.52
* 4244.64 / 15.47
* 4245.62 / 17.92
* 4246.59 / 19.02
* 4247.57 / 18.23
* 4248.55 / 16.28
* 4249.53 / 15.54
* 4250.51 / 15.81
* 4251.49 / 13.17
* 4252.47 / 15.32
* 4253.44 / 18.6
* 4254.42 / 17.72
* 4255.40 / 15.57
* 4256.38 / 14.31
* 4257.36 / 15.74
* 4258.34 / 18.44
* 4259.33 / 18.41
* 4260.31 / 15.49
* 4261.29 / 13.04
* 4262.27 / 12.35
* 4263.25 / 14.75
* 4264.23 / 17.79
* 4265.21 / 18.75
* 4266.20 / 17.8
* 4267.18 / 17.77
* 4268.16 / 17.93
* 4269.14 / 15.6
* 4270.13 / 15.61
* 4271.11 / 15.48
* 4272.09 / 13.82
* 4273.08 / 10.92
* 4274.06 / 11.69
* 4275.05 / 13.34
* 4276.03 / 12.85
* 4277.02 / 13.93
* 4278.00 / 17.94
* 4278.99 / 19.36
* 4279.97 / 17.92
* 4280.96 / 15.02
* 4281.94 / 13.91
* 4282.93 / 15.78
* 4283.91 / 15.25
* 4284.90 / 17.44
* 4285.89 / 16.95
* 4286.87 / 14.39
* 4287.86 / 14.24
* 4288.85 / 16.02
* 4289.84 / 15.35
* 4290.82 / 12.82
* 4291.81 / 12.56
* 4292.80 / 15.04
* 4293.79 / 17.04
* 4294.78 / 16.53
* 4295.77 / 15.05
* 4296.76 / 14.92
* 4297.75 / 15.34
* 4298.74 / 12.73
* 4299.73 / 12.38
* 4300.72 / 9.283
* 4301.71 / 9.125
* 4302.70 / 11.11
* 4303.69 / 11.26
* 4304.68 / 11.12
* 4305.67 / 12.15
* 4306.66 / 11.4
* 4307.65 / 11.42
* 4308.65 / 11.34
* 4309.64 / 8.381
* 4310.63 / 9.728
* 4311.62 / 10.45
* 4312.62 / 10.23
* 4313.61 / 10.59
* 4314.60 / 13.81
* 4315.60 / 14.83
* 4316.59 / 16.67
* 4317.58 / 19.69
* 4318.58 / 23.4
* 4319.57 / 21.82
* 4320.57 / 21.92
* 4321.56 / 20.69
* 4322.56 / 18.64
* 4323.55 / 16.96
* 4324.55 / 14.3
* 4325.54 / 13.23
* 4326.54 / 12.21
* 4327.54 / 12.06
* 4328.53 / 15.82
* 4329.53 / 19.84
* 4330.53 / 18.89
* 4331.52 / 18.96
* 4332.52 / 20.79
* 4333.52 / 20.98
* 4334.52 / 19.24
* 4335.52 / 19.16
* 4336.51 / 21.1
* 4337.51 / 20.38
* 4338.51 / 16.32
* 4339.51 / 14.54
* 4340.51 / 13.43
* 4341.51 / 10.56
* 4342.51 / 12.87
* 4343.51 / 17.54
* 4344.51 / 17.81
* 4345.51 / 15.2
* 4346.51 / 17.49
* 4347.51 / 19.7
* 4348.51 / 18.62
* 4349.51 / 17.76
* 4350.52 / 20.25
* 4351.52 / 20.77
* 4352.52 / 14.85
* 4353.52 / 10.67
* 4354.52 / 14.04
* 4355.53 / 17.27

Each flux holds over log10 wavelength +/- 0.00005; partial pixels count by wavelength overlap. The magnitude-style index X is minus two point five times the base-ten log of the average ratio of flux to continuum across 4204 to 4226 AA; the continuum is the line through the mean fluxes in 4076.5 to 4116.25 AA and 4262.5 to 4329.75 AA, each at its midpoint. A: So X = -0.11 mag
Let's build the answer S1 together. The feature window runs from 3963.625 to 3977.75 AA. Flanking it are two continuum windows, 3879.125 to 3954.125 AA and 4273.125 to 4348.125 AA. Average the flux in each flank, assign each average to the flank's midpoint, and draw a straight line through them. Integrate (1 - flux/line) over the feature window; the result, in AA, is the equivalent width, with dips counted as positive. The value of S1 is 5.4 AA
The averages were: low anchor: 10.2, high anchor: 15.2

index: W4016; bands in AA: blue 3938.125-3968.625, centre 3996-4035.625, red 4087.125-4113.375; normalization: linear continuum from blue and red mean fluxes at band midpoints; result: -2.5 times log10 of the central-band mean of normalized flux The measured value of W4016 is -0.25 mag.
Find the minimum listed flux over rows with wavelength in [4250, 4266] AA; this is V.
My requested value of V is 12.35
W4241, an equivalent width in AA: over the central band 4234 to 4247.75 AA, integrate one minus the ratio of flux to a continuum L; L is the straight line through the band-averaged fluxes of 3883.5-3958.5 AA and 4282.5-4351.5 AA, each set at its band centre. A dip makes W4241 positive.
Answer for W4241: -1.8 AA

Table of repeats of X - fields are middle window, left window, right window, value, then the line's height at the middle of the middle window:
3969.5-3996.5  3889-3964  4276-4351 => -0.14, 11.2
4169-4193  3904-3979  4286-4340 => -0.23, 13.1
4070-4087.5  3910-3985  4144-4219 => -0.18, 13.6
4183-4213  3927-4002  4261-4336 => -0.18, 13.8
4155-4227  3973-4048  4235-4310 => -0.10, 15.1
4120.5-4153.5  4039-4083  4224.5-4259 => -0.08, 15.8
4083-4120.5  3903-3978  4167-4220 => -0.21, 14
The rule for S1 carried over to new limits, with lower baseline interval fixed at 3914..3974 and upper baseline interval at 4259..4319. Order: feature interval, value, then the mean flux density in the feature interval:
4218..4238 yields -3.87 AA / 16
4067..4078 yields -4.71 AA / 15.6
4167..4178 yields -3.58 AA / 16.6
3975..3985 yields -4.00 AA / 13.3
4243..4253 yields -2.01 AA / 16.5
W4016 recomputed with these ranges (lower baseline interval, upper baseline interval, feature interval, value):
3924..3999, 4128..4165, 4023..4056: -0.23 mag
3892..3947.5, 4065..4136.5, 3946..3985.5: 0.12 mag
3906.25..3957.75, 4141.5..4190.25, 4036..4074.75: -0.18 mag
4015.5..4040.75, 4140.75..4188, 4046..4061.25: 0.05 mag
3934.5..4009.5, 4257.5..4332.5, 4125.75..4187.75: -0.23 mag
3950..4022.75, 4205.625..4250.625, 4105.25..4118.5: -0.18 mag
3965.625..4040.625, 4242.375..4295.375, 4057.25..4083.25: -0.04 mag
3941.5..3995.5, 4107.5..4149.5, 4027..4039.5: -0.16 mag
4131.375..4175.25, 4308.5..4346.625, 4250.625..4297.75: 0.06 mag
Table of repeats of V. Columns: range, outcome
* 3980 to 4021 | 12.59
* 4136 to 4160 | 13.57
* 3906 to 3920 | 10.04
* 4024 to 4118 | 8.567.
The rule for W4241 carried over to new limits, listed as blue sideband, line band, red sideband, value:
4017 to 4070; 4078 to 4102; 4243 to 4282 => -1.5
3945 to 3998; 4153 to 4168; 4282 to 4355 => -3.3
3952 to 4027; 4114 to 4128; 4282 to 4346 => -3.8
